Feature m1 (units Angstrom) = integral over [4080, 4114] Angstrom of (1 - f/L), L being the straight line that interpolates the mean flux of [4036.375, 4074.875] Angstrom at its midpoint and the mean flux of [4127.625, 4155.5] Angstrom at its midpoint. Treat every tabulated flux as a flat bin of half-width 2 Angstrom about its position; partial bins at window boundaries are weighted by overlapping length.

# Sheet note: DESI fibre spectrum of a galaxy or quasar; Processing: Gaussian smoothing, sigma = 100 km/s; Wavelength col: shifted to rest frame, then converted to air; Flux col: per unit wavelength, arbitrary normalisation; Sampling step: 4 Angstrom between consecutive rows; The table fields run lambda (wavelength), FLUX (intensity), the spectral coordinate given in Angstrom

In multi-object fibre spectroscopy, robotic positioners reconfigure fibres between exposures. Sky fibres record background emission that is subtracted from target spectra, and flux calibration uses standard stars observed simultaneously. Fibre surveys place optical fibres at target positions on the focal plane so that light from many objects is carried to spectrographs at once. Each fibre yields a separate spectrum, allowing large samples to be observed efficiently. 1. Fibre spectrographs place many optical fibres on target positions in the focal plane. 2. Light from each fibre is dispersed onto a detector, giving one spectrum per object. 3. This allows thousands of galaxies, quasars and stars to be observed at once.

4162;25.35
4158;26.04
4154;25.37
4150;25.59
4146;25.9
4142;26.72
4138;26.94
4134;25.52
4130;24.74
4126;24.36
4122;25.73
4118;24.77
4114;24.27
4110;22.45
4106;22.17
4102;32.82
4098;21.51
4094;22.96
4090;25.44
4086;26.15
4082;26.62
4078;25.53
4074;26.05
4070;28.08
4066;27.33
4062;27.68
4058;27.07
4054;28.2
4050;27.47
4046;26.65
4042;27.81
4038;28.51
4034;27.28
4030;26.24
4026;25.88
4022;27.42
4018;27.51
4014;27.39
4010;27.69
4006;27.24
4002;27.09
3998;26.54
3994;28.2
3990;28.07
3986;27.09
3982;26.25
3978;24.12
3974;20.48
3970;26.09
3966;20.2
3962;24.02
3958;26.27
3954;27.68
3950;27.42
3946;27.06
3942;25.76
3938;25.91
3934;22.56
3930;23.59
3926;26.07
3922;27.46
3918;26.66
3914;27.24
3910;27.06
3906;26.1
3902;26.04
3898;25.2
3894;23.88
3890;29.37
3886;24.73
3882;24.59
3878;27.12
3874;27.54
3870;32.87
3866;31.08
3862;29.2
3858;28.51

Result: 2.2 Angstrom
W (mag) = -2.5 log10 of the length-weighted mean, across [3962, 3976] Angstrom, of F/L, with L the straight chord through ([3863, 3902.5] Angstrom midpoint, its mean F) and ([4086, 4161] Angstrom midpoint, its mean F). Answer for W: 0.18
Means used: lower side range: 27.3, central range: 22.5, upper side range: 25.2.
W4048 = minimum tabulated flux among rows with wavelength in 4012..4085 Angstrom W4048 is 25.53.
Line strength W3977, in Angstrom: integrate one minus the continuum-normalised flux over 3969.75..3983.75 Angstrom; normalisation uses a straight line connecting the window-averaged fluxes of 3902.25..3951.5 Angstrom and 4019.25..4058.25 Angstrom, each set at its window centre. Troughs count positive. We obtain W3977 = 1.4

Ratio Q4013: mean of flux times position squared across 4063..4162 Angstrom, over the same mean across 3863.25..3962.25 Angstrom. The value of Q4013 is 1.06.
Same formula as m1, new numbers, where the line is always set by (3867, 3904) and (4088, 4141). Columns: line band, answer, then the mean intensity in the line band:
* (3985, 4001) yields -0.9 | 27.5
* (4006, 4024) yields -1.2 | 27.5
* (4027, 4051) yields -1.6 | 27.3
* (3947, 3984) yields 2.0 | 24.8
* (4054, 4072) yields -1.6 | 27.6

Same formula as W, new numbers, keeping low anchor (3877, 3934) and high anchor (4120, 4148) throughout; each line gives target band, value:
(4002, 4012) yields -0.06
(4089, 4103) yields 0.02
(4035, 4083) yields -0.06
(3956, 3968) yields 0.10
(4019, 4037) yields -0.04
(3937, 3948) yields -0.02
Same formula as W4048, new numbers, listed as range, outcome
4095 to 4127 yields 21.51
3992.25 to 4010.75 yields 26.54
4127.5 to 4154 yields 24.74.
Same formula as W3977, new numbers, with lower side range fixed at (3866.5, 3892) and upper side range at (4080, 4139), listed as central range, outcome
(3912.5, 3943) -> 1.9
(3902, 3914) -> 0.4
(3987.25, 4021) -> -1.4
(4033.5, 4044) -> -0.8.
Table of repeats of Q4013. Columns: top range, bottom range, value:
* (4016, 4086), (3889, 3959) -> 1.11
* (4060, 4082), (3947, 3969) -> 1.13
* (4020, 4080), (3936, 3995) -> 1.11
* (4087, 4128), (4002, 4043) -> 0.94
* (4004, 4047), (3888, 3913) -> 1.10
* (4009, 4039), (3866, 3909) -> 1.08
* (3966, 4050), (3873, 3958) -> 1.06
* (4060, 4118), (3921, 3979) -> 1.10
